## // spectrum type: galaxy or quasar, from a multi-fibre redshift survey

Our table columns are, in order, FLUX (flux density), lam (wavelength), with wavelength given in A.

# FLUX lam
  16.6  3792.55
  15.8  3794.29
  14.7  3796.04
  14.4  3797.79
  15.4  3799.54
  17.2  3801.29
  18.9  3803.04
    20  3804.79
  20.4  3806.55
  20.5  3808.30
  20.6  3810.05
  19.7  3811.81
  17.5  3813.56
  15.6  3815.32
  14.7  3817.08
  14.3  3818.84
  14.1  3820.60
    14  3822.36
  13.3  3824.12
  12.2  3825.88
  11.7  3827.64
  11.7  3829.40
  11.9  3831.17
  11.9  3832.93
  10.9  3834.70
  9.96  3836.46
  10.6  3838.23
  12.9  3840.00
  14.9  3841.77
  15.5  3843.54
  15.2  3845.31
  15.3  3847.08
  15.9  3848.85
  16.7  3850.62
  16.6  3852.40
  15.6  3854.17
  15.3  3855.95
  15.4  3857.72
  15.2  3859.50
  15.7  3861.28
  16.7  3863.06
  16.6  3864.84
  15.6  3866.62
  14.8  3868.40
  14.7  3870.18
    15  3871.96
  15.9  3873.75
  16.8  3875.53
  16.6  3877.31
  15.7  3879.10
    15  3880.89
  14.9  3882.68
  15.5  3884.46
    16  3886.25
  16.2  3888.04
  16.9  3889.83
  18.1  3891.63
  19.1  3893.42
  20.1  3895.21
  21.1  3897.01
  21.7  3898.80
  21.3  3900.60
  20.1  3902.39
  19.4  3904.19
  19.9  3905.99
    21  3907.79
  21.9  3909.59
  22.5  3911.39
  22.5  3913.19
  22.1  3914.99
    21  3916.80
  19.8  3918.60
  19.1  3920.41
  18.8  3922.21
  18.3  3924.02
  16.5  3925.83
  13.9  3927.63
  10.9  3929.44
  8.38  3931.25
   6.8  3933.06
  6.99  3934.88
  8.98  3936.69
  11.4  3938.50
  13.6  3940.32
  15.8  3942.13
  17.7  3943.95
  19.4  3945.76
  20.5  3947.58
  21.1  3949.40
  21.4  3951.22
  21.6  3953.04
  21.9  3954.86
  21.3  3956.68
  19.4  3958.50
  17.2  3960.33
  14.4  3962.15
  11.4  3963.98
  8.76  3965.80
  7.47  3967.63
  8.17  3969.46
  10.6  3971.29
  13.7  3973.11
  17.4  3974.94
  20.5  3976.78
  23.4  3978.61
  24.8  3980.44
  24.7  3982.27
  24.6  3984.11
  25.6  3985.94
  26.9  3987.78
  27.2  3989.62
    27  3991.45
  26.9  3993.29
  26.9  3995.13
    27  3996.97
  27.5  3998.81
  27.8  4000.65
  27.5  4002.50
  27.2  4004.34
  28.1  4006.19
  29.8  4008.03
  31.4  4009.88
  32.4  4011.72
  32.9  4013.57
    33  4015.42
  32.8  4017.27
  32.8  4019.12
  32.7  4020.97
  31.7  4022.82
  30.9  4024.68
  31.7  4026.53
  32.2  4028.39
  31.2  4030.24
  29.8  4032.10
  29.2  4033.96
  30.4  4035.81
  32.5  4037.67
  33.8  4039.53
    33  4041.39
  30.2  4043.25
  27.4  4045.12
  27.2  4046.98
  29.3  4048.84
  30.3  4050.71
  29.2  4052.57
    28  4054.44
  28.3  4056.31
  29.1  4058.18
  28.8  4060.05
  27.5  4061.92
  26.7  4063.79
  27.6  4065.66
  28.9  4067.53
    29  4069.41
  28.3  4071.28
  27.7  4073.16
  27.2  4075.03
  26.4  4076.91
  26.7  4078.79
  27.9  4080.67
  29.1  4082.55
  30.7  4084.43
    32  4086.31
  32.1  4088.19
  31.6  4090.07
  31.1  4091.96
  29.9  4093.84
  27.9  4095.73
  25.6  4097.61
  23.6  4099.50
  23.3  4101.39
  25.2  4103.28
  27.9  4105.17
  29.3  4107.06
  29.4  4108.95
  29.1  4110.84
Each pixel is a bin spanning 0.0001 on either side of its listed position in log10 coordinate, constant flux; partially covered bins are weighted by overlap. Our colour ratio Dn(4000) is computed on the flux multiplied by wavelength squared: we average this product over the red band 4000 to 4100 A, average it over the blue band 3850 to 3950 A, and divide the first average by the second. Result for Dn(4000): 1.90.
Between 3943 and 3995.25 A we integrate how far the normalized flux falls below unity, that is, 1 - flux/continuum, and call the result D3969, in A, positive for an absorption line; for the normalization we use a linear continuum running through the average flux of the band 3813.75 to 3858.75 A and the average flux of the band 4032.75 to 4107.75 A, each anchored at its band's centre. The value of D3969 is 6.5 A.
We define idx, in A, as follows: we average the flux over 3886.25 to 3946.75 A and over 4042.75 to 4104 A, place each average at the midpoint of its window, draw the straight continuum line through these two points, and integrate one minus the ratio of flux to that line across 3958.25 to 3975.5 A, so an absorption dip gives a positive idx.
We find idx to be 6.9 A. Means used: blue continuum 17.3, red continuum 28.3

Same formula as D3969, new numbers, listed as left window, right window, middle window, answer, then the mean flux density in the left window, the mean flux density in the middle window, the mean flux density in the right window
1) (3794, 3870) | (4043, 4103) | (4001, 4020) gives -4.4 A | 15.2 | 30.7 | 28.3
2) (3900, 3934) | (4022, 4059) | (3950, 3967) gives 3.6 A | 18.1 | 17.4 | 30.3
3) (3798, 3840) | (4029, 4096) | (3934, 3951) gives 5.4 A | 15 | 15.3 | 29.4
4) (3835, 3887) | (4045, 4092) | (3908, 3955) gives 6.4 A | 15.1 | 17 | 28.8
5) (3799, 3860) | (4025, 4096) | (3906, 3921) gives -0.6 A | 15.2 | 21.2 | 29.5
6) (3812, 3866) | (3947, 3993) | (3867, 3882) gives 0.1 A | 14.3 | 15.6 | 19.3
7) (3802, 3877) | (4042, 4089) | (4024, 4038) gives -2.3 A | 15.3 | 30.9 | 28.6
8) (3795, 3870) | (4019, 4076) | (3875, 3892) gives 2.3 A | 15.2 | 16.1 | 29.7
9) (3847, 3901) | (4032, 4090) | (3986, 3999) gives -1.2 A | 16.6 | 26.9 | 29.2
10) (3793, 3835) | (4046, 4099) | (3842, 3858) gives 1.5 A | 15.5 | 15.7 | 28.7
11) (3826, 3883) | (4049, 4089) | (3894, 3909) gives -2.5 A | 14.6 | 20.6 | 28.6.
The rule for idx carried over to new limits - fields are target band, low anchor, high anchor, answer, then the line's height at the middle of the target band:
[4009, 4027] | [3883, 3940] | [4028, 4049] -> -2.46 A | 28.4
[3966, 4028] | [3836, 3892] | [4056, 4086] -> -4.93 A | 23.6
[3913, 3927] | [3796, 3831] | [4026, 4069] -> 1.68 A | 22.2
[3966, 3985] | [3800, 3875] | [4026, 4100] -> 5.35 A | 23.8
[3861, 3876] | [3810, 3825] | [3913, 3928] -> 1.45 A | 17.4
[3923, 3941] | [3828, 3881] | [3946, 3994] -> 6.32 A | 17.9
